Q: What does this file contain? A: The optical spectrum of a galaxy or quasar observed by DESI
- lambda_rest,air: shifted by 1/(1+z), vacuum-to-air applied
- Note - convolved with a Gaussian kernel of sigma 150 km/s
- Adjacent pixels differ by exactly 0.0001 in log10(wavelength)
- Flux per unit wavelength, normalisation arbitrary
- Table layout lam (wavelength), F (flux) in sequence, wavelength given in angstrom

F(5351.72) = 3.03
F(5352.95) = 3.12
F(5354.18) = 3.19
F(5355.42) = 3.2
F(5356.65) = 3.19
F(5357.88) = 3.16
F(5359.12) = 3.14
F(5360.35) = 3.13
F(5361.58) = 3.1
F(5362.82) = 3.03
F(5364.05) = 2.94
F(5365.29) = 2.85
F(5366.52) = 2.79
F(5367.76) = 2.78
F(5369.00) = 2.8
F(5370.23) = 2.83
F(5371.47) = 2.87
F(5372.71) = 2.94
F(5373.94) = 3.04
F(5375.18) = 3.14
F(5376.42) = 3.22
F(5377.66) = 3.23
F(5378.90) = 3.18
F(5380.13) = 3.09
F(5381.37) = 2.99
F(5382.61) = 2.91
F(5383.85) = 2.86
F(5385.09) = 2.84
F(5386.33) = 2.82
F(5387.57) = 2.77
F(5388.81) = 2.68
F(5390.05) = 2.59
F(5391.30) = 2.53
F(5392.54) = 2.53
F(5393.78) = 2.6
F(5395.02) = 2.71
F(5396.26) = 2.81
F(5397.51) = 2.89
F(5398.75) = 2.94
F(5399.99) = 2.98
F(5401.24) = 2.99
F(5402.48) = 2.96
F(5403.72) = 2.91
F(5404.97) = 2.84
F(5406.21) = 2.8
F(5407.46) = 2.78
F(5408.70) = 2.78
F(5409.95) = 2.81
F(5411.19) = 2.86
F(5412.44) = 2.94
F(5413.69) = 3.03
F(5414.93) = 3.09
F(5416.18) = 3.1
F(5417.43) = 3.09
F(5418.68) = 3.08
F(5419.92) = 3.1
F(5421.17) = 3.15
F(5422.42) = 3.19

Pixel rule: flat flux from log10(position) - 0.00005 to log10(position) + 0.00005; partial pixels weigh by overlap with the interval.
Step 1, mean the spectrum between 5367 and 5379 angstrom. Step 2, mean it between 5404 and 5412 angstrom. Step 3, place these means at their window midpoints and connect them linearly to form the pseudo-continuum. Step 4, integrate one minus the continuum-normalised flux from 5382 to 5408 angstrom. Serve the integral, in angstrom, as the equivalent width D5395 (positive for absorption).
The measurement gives 0.8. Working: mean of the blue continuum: 2.99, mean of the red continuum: 2.82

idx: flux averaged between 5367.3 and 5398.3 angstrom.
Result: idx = 2.87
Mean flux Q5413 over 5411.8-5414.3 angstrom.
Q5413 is 2.98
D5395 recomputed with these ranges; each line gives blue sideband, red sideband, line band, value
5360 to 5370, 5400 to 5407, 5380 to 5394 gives 0.7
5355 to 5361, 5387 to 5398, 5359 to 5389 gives -0.3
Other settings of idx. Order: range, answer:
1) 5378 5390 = 2.9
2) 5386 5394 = 2.64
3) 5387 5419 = 2.85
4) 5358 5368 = 2.99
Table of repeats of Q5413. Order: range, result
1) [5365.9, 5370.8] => 2.8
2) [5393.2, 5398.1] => 2.75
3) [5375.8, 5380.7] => 3.18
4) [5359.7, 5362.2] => 3.12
